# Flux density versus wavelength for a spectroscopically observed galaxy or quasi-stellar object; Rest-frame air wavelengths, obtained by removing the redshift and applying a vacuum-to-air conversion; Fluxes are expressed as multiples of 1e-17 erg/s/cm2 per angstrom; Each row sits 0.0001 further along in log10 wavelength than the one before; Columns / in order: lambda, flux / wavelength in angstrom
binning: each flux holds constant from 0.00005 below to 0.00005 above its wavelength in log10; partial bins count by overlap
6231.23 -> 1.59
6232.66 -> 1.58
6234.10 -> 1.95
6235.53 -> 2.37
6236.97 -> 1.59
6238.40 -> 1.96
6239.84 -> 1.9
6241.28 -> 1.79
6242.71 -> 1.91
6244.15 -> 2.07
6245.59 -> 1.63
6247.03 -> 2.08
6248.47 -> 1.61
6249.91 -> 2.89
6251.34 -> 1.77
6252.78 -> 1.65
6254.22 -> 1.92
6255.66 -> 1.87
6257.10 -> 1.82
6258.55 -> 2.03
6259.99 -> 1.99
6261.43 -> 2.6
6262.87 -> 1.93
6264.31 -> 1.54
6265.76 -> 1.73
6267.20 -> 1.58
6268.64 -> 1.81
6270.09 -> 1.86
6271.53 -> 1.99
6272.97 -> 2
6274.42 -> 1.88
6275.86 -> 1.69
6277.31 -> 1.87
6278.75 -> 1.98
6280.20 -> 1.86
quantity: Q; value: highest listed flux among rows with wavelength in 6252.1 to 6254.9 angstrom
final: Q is 1.92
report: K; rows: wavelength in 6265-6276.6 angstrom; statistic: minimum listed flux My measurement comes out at 1.58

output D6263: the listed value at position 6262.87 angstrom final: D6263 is 1.93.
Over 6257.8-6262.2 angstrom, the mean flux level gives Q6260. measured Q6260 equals 2.2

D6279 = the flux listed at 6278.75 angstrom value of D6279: 1.98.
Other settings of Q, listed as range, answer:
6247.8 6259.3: 2.89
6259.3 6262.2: 2.6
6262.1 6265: 1.93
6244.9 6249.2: 2.08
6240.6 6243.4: 1.91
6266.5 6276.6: 2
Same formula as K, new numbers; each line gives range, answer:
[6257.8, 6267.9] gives 1.54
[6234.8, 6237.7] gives 1.59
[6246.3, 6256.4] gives 1.61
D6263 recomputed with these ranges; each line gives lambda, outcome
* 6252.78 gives 1.65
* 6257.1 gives 1.82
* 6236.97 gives 1.59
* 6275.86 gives 1.69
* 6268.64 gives 1.81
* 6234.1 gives 1.95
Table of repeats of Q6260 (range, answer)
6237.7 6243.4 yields 1.89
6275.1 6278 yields 1.78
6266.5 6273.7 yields 1.85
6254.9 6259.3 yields 1.9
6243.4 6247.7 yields 1.92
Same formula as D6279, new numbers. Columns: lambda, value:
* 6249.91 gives 2.89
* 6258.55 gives 2.03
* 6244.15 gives 2.07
